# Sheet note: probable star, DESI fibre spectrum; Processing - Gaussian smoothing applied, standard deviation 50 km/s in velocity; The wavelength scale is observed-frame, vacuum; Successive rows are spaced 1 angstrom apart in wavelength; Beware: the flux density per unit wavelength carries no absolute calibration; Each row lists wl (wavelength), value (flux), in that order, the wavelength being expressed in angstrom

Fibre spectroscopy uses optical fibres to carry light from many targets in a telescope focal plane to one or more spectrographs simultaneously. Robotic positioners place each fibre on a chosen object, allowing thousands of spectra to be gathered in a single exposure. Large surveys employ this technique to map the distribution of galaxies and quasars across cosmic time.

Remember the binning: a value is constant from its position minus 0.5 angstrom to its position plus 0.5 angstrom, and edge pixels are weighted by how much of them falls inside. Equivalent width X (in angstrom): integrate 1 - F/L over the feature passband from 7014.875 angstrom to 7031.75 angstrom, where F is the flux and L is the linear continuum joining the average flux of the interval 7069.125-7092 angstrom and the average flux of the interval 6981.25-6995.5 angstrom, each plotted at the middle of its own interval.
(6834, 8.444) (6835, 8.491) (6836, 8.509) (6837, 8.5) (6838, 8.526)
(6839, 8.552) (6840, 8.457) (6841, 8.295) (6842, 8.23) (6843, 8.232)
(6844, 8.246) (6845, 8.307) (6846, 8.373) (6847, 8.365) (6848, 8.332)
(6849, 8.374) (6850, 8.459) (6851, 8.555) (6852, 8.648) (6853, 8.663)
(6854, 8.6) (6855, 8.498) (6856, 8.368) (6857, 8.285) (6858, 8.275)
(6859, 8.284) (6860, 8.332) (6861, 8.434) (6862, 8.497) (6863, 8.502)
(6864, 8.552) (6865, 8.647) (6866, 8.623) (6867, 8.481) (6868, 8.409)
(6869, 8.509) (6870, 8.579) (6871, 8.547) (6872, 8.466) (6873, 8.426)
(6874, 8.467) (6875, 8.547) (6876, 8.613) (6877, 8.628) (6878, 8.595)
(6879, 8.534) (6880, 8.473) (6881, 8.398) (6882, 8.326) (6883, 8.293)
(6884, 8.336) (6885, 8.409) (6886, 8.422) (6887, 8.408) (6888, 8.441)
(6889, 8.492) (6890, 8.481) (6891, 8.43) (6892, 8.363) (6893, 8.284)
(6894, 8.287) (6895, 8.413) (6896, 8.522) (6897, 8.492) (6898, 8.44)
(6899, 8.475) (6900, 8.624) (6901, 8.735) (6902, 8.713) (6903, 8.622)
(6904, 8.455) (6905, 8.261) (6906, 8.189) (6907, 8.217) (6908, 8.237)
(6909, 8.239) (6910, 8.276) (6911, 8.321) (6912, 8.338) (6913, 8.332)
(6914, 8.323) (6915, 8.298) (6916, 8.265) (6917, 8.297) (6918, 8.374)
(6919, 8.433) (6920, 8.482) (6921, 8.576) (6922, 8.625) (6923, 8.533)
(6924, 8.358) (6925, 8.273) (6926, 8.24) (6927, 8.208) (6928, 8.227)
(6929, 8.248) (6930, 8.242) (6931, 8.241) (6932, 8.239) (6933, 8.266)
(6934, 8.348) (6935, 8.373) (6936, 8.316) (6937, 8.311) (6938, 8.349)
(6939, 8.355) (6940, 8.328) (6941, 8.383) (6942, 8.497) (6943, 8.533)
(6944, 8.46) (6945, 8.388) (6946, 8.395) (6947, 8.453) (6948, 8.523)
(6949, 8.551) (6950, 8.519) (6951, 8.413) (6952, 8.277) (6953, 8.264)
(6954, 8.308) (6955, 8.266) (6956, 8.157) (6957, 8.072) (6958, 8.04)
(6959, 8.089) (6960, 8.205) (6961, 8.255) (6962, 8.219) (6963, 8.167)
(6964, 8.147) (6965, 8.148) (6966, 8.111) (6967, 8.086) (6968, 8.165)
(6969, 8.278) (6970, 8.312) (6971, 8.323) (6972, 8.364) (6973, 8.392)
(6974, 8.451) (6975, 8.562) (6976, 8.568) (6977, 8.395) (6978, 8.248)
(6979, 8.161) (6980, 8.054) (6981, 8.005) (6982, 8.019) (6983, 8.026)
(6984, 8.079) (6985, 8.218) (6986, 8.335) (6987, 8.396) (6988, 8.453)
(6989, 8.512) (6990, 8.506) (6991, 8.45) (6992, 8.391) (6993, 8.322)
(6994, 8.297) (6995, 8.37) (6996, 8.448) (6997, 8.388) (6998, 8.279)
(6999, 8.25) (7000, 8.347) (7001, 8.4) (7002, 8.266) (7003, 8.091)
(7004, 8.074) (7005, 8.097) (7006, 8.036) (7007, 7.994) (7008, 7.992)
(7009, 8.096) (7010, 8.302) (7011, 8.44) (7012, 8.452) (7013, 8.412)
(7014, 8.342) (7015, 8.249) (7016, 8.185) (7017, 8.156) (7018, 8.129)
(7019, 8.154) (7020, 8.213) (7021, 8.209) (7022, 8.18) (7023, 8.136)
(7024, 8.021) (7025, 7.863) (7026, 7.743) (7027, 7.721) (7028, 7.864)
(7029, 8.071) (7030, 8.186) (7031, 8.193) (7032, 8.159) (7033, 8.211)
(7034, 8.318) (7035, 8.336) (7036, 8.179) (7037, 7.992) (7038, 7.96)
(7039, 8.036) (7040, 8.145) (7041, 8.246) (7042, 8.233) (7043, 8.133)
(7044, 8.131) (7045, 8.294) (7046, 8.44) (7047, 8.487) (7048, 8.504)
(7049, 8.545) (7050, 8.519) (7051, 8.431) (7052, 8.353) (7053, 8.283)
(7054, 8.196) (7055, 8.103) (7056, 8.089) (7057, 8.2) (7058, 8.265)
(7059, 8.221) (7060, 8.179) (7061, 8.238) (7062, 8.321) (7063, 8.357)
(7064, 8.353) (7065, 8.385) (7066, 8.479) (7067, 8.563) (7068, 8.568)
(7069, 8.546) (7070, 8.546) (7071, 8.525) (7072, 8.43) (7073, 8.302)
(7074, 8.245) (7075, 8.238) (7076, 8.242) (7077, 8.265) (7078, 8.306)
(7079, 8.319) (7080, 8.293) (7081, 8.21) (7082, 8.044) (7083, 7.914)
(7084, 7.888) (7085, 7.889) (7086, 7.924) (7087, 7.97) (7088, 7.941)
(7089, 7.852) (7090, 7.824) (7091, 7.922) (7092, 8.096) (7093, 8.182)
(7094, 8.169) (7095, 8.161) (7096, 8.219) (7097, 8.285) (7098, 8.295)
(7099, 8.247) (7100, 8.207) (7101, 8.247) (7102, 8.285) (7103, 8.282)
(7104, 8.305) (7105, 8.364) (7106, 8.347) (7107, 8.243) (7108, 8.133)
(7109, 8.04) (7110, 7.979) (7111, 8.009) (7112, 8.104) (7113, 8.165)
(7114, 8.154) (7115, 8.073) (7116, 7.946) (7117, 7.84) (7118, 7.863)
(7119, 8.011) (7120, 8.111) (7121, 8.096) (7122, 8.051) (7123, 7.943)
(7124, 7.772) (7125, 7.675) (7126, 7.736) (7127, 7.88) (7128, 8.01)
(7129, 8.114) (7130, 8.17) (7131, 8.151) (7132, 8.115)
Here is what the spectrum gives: 0.4 angstrom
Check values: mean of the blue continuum 8.31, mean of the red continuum 8.15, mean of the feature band 8.07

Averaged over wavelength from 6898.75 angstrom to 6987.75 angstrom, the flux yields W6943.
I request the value 8.32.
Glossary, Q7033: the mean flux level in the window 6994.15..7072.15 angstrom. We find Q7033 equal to 8.24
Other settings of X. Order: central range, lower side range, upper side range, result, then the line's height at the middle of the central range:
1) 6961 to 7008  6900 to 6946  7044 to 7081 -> 0.5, 8.36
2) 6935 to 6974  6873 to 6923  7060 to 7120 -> 0.2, 8.36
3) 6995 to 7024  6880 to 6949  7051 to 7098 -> 0.2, 8.29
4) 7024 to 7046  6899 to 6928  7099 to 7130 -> 0.3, 8.2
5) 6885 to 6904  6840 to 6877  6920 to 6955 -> -0.1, 8.41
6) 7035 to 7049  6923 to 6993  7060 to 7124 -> 0.0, 8.22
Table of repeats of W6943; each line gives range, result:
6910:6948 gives 8.36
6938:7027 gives 8.26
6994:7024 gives 8.23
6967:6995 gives 8.3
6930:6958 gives 8.35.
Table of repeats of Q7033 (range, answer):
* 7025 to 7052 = 8.19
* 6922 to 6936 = 8.3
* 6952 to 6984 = 8.22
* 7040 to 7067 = 8.31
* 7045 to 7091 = 8.26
